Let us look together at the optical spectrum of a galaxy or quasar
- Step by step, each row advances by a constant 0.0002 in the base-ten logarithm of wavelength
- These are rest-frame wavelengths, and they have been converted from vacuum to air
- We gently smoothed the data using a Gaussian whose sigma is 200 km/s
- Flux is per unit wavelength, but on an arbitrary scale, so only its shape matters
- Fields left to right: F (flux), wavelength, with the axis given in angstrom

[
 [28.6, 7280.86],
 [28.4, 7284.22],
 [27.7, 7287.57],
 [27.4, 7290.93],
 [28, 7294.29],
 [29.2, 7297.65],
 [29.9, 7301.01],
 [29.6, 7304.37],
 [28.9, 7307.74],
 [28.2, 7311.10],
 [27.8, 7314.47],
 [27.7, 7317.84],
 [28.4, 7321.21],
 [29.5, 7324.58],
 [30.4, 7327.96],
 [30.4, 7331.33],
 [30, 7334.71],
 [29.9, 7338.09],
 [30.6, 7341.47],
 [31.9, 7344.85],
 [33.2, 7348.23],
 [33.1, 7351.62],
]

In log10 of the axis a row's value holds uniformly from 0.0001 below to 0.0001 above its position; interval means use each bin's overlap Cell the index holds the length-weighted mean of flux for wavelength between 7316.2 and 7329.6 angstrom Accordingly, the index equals 29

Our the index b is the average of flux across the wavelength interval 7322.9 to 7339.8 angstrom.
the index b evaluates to 30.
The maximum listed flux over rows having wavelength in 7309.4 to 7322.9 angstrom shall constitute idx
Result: 28.4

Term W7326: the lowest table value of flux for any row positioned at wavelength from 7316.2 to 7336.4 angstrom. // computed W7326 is 27.7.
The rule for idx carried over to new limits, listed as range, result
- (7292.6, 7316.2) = 29.9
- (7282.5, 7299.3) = 29.2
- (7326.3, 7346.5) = 31.9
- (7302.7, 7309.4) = 29.6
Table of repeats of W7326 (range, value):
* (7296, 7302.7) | 29.2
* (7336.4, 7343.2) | 29.9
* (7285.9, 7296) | 27.4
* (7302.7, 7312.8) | 28.2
